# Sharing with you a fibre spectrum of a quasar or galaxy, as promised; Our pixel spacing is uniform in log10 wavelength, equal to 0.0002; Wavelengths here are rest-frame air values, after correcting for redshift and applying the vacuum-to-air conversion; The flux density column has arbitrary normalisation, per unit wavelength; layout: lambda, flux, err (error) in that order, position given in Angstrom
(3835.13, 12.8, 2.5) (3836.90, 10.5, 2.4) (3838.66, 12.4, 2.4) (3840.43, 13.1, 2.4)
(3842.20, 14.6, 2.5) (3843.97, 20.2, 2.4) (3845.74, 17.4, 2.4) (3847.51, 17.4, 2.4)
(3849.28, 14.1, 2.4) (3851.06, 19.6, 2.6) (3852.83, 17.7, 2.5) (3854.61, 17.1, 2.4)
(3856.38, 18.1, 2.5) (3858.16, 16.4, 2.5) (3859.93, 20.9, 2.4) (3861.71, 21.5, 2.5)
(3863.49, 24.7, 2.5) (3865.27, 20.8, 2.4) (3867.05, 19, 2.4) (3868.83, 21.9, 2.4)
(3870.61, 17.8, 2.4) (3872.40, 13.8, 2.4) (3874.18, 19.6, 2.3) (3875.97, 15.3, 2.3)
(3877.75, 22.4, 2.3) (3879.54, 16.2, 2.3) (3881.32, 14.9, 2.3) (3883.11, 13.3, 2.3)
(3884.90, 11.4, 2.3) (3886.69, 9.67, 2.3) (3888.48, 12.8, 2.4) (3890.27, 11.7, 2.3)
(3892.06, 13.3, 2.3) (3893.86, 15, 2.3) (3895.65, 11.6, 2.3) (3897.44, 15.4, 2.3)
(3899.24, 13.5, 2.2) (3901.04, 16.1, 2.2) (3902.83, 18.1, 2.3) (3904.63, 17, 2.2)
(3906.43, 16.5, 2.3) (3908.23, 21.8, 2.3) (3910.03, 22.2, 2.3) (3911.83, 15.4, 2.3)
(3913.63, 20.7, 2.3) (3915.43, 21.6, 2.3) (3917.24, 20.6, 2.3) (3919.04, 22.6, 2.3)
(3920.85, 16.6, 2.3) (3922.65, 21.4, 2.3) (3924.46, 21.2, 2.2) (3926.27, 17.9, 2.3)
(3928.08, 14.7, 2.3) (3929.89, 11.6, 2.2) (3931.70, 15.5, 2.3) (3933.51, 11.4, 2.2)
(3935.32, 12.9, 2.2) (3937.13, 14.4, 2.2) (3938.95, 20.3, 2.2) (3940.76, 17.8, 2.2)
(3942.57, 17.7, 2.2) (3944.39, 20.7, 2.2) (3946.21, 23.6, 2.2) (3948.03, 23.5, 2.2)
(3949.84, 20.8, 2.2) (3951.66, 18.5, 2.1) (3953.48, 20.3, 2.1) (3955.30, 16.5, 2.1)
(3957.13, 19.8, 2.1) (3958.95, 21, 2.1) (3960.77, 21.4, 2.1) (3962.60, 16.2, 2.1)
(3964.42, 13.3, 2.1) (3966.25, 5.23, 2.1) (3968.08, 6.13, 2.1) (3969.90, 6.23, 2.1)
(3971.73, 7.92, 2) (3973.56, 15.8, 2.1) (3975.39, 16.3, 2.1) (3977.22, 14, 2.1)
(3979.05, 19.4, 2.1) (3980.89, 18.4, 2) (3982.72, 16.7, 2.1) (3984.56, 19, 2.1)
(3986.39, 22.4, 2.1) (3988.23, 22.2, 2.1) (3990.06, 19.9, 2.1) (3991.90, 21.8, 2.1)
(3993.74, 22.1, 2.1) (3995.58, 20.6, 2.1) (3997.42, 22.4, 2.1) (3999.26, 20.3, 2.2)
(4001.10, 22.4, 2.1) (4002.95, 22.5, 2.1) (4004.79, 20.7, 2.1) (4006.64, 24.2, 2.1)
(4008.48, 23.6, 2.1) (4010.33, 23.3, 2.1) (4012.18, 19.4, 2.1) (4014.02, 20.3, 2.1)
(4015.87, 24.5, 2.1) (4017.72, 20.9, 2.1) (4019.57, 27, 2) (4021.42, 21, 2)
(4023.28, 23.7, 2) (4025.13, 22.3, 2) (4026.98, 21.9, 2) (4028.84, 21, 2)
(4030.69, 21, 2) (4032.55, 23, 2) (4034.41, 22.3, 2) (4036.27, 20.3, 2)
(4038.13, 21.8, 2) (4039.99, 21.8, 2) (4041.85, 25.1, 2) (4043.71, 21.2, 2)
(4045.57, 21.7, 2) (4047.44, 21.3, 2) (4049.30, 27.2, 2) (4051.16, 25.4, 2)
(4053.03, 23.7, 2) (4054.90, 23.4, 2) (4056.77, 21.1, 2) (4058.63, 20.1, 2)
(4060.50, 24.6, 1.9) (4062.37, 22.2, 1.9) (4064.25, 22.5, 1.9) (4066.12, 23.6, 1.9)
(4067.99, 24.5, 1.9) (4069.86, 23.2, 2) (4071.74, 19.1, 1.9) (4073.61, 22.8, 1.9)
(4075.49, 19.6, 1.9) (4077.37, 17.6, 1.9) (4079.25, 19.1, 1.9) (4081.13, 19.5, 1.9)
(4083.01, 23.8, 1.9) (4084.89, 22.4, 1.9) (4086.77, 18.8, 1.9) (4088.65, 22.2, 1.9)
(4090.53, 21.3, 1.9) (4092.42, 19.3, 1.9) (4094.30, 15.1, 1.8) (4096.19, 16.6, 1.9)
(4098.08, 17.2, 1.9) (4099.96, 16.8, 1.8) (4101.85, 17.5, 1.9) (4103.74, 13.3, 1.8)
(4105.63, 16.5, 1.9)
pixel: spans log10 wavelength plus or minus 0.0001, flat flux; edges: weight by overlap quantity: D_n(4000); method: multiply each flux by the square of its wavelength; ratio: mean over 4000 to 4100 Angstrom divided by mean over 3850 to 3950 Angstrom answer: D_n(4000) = 1.34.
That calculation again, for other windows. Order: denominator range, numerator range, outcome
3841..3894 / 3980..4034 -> 1.37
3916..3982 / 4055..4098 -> 1.33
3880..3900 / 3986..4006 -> 1.75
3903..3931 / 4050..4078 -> 1.28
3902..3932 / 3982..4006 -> 1.18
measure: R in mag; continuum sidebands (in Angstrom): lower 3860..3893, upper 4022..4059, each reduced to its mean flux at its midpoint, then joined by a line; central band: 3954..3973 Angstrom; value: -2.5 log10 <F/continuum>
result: 0.41 mag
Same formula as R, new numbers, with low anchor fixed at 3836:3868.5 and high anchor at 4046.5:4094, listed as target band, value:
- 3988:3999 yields -0.054 mag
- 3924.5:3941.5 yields 0.235 mag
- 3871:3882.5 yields 0.069 mag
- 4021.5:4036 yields -0.049 mag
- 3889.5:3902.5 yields 0.300 mag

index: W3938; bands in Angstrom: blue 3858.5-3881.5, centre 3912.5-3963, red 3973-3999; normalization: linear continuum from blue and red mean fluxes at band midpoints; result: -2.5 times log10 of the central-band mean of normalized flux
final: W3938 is 0.041 mag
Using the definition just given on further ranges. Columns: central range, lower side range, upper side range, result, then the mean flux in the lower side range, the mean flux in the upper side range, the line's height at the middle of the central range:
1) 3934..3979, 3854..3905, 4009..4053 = 0.196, 16.5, 22.5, 19.6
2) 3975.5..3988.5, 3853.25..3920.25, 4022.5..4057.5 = 0.115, 17.3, 22.6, 20.6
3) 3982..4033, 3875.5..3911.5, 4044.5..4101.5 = -0.146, 15.4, 21.1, 19.1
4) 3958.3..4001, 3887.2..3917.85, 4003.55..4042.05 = 0.194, 16.5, 22.3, 20.2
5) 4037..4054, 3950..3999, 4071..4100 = -0.236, 17.2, 19.5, 18.7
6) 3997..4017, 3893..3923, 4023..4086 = -0.068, 18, 22.1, 20.8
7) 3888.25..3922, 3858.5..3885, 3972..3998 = 0.091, 18.4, 19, 18.6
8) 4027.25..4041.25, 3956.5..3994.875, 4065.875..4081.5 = -0.136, 16.4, 20.9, 19.1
